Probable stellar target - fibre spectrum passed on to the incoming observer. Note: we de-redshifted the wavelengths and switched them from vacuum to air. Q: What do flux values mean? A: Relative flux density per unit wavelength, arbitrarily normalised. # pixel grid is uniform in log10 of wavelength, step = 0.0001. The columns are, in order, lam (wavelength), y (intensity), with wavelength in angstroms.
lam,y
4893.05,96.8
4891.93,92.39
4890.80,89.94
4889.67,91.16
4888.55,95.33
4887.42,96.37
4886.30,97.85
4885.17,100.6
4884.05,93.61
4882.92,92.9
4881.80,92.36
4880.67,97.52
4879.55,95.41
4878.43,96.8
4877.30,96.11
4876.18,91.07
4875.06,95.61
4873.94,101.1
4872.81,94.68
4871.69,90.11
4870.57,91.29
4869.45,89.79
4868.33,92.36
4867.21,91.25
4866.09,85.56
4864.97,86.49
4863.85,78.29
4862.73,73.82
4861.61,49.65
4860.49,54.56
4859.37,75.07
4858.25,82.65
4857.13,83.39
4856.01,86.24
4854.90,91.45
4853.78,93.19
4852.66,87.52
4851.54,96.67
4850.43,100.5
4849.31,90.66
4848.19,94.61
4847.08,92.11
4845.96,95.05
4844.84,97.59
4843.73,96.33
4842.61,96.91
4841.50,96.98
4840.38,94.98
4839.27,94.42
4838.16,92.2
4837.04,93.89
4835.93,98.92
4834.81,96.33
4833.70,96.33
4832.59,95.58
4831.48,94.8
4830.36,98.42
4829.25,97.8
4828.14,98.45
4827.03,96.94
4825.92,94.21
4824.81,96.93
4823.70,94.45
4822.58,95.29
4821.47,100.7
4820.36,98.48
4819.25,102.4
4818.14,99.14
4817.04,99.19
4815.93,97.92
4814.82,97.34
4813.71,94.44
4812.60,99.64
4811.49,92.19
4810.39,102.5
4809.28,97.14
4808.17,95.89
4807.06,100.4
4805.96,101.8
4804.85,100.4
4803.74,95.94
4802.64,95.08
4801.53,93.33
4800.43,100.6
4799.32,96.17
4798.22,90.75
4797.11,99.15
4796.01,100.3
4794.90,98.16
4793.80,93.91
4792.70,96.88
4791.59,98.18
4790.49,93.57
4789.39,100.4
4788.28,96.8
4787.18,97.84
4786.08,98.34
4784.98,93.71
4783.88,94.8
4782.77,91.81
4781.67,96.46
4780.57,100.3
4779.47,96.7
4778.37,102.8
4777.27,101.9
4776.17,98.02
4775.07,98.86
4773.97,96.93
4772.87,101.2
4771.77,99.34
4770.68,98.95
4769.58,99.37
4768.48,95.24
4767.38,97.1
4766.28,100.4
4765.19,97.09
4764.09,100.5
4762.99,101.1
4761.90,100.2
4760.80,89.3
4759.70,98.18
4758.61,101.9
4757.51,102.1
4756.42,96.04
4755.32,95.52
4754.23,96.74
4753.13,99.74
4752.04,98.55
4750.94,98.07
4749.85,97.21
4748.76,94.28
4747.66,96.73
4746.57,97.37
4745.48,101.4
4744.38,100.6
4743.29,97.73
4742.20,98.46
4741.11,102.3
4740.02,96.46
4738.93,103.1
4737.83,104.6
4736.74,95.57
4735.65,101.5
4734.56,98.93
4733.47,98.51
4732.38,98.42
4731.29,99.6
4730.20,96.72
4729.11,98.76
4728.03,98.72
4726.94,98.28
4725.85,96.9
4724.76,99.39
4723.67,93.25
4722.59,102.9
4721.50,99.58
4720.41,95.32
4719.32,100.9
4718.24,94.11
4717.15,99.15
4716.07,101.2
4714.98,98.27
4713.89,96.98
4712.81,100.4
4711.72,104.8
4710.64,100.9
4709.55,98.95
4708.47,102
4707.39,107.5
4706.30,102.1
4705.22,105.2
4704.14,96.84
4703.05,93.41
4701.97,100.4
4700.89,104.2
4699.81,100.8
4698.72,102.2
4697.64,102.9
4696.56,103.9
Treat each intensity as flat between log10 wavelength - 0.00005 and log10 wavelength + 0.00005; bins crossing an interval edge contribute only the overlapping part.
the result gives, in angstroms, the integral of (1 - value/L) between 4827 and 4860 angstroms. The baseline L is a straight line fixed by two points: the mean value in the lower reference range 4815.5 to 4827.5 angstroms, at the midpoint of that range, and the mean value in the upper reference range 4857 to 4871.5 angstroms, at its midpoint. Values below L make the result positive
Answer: -1.8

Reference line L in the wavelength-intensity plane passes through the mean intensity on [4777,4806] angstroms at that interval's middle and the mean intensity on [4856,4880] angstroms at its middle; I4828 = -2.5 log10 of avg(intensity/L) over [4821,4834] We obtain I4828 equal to -0.06 mag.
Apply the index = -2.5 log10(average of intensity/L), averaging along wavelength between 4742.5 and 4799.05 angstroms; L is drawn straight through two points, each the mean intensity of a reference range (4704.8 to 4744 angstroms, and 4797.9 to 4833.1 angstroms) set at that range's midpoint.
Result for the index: 0.01 mag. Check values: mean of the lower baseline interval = 99.6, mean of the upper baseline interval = 97.4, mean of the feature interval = 97.8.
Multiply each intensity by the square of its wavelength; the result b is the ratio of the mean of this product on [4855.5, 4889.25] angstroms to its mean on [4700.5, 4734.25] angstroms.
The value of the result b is 0.95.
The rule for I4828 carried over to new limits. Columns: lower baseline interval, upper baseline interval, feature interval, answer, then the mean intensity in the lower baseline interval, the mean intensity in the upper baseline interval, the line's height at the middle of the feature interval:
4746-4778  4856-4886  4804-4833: -0.06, 98.2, 87.5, 92.7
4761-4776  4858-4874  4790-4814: -0.05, 98.7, 81.8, 92.9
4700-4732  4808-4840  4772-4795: 0.00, 99.6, 97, 97.9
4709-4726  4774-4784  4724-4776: 0.00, 99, 98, 98.4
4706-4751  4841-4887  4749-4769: -0.01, 99.2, 89.9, 97.1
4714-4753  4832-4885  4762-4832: -0.04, 98.6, 90.5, 94.5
